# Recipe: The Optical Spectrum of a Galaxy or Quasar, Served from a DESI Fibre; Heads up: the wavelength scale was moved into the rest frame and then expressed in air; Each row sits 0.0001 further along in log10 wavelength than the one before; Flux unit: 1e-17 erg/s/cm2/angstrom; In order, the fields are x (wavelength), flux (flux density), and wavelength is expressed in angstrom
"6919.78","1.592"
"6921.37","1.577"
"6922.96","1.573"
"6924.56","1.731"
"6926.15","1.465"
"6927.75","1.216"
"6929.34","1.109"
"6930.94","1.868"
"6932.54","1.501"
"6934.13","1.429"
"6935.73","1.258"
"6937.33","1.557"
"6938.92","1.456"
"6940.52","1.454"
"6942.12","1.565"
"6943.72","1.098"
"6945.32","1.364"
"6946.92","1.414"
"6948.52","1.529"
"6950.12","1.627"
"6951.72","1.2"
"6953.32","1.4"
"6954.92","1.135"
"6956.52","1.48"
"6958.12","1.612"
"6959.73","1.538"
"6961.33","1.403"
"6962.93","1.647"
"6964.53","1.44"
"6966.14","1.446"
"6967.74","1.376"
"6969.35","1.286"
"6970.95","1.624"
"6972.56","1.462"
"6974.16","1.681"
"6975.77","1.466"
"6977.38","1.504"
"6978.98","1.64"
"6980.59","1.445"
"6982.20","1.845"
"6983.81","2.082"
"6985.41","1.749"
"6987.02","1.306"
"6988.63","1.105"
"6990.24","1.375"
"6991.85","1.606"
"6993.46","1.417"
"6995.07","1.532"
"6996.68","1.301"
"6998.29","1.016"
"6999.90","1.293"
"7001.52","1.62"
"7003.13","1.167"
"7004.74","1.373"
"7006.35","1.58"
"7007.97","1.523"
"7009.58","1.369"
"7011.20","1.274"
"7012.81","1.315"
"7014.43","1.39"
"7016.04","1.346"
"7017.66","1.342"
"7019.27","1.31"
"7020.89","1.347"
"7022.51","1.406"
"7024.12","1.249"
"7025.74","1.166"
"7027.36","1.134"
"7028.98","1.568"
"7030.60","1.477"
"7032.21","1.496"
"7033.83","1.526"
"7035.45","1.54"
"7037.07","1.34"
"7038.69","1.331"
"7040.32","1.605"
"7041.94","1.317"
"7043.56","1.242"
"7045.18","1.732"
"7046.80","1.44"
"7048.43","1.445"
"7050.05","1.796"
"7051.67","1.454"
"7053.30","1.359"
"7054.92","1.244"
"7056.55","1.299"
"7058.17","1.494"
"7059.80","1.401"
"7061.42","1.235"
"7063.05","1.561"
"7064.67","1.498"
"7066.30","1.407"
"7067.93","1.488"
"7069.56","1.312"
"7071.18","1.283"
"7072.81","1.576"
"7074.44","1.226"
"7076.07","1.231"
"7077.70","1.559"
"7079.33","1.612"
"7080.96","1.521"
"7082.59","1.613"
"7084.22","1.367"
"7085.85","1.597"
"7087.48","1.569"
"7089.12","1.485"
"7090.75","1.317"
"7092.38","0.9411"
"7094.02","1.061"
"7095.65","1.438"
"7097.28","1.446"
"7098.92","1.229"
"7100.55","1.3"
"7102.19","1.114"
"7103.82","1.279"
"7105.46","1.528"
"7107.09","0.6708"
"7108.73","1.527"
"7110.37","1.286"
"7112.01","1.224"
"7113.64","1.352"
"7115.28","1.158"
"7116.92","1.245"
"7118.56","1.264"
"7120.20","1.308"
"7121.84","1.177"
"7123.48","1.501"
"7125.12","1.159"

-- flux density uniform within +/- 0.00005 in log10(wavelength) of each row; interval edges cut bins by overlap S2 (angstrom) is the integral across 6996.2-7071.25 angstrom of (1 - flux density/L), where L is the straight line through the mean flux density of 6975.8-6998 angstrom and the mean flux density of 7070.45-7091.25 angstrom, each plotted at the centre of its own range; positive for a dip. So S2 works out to 4.81 angstrom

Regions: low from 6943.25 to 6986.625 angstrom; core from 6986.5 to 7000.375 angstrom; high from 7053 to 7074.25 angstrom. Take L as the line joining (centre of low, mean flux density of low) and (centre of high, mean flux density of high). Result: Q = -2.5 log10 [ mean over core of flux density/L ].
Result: 0.11 mag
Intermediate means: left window 1.5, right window 1.39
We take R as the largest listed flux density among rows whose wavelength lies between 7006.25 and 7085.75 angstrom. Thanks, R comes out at 1.796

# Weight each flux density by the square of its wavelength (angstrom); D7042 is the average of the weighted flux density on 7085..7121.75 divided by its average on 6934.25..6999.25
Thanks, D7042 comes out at 0.92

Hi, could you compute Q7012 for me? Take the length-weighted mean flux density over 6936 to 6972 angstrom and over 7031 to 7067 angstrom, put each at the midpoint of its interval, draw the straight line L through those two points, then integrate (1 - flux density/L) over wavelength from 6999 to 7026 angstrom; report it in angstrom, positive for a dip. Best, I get 1.53 angstrom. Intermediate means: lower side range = 1.44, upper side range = 1.44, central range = 1.36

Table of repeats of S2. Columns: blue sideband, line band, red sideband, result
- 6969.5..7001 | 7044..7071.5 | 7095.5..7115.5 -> -1.58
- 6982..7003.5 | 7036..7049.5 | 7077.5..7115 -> -0.39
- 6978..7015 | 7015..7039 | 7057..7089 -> 1.26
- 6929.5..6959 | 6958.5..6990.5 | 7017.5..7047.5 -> -2.30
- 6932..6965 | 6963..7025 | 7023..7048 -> -0.74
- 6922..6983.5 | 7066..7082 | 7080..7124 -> -0.95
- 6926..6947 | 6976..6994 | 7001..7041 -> -1.98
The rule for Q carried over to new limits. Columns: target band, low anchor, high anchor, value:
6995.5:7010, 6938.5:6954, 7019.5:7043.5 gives 0.023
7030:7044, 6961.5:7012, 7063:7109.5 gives -0.013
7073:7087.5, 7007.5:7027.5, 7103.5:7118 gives -0.160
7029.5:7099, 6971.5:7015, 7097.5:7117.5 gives -0.075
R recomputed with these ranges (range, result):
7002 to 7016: 1.58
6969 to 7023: 2.082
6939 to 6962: 1.627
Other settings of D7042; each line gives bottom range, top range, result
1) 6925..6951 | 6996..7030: 0.95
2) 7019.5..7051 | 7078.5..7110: 0.96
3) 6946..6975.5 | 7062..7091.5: 1.03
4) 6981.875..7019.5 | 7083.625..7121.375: 0.93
